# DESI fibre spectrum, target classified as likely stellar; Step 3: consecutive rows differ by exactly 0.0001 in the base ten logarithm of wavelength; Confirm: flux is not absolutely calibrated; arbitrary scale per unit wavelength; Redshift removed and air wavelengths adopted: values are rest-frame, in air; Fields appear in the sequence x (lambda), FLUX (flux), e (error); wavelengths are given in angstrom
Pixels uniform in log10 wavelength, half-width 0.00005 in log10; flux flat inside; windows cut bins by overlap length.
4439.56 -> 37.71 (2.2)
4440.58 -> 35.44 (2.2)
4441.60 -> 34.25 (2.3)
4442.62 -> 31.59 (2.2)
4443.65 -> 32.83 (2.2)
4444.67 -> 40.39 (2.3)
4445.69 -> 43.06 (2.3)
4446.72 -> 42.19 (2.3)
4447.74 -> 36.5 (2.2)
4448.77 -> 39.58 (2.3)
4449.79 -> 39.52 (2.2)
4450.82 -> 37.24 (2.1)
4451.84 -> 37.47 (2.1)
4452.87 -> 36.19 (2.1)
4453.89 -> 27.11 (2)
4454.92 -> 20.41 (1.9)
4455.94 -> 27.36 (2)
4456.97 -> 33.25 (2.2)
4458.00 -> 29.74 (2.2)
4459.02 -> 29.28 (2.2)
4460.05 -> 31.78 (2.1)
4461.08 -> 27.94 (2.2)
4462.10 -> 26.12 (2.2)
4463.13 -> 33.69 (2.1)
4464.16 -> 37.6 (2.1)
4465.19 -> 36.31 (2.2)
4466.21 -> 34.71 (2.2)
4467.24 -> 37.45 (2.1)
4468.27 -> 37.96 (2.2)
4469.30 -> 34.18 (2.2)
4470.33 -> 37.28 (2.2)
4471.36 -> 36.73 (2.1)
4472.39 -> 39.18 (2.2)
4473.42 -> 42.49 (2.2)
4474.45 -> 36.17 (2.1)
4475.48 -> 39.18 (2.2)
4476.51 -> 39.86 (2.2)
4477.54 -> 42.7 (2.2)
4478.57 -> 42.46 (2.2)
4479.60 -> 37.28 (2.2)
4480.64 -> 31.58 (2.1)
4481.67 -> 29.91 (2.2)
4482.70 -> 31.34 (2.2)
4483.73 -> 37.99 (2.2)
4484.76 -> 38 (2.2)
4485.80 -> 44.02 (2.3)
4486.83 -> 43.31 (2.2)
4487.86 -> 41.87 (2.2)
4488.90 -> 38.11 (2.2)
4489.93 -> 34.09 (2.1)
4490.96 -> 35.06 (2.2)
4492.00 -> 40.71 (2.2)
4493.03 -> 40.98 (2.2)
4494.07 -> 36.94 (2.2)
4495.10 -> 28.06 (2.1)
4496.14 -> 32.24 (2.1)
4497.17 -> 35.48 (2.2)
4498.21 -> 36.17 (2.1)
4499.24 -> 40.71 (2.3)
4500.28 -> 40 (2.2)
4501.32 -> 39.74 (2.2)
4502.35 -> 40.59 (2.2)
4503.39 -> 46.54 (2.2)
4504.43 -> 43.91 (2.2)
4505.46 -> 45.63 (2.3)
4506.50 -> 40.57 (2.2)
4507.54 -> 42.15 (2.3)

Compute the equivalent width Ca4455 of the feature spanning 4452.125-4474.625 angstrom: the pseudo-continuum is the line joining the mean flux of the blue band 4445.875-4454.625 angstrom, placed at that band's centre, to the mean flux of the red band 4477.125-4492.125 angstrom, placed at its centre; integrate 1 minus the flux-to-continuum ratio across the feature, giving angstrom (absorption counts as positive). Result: 2.3 angstrom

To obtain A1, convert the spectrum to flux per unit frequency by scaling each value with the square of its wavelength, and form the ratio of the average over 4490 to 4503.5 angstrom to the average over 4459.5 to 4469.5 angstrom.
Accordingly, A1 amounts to 1.13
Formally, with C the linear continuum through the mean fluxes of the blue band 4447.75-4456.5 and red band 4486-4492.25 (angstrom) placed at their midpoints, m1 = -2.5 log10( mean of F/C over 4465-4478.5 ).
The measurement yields -0.05 mag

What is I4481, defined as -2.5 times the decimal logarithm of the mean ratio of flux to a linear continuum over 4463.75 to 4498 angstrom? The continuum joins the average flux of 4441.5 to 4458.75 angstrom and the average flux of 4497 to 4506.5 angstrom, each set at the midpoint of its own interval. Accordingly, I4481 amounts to 0.03 mag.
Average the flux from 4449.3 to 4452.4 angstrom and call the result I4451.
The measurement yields 38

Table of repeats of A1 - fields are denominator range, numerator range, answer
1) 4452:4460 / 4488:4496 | 1.25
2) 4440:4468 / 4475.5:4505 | 1.14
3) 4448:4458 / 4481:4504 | 1.17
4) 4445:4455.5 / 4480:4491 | 1.04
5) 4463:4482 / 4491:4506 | 1.06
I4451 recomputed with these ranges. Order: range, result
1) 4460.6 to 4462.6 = 27.1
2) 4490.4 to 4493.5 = 38.8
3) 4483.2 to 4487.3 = 40.8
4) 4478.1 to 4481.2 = 36.9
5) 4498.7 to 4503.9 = 41.5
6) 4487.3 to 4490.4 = 38.2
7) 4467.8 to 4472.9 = 37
